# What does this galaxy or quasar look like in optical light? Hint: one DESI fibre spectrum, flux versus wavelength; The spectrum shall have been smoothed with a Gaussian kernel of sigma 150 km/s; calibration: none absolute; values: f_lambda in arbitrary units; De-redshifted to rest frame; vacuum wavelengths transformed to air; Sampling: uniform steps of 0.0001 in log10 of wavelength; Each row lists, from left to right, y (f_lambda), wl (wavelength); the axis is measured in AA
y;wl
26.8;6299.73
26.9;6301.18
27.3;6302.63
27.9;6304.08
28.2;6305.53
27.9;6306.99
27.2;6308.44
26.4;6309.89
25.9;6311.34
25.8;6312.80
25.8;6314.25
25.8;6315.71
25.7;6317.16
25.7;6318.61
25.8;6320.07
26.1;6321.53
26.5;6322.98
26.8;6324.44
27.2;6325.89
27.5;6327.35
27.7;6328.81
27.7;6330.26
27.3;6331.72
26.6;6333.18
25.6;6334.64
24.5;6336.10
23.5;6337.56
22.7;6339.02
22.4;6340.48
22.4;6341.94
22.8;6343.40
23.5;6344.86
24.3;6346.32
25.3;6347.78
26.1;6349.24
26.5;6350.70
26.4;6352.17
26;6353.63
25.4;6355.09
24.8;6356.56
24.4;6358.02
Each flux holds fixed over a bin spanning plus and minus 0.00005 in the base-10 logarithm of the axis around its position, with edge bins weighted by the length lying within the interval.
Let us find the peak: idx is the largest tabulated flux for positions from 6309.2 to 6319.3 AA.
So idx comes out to 26.4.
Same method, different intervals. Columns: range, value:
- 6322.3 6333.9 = 27.7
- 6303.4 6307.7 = 28.2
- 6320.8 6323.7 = 26.5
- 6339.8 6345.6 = 23.5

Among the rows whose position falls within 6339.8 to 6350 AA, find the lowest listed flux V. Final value 22.4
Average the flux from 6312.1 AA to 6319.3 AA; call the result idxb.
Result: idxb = 25.8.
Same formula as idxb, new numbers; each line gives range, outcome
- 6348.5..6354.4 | 26.3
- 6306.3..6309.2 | 27.6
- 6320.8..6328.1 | 26.8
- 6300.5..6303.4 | 27.1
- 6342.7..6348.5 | 24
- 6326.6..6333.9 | 27.3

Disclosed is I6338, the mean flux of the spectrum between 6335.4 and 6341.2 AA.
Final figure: 23.3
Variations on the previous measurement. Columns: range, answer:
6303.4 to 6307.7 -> 28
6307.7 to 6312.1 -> 26.5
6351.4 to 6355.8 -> 25.9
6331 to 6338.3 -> 25.5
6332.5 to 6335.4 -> 26.1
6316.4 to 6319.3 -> 25.8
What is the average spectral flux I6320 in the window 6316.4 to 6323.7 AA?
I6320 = 26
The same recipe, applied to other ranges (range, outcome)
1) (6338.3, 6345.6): 22.8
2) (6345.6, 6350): 25.3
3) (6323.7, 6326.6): 27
